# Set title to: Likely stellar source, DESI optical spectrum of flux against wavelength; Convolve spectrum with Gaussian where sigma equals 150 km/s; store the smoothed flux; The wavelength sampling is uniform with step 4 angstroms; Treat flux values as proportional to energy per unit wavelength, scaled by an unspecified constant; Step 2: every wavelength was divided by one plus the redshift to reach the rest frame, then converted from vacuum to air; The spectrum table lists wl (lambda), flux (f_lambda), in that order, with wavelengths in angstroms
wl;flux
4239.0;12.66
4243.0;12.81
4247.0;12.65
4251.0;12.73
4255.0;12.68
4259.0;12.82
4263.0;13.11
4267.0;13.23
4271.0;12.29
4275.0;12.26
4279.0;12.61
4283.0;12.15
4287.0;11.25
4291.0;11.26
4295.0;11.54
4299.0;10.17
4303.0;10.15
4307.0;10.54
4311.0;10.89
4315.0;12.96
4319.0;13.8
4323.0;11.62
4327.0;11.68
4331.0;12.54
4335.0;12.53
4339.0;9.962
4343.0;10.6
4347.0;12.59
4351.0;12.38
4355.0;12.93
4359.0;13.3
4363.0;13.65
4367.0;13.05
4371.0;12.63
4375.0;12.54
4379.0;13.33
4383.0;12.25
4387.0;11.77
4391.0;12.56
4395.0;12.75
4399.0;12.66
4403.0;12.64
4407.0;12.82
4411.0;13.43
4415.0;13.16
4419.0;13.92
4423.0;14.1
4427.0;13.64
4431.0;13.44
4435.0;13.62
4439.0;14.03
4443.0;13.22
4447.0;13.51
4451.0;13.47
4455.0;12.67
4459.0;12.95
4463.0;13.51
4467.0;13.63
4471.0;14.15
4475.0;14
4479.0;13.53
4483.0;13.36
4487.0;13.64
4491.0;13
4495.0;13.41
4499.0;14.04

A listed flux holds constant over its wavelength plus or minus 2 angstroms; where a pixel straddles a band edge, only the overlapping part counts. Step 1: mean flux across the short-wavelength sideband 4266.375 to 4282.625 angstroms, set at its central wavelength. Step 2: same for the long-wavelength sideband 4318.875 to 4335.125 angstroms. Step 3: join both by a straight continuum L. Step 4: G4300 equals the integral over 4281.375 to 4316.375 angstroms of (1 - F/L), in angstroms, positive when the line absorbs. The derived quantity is 3.45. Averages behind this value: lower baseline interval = 12.5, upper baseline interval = 12.3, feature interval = 11.2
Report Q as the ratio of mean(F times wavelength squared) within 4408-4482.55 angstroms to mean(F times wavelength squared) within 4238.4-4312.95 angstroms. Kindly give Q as 1.22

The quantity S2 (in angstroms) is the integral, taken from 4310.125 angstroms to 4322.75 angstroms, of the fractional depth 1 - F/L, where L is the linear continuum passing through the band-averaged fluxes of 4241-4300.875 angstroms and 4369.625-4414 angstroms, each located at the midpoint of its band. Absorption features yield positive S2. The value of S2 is -0.2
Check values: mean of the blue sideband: 12.2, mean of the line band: 12.6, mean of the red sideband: 12.7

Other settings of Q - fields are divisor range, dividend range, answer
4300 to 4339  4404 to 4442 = 1.21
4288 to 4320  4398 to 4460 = 1.25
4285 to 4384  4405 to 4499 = 1.19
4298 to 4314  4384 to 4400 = 1.22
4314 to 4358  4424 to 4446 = 1.17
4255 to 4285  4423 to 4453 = 1.16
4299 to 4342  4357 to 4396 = 1.13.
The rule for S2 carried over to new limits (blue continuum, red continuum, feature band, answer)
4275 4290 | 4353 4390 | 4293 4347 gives 3.7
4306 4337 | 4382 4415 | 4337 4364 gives 0.4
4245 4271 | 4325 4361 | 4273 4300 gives 2.0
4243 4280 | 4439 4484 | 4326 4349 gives 2.4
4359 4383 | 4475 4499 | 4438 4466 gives 0.0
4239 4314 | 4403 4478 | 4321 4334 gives 0.5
